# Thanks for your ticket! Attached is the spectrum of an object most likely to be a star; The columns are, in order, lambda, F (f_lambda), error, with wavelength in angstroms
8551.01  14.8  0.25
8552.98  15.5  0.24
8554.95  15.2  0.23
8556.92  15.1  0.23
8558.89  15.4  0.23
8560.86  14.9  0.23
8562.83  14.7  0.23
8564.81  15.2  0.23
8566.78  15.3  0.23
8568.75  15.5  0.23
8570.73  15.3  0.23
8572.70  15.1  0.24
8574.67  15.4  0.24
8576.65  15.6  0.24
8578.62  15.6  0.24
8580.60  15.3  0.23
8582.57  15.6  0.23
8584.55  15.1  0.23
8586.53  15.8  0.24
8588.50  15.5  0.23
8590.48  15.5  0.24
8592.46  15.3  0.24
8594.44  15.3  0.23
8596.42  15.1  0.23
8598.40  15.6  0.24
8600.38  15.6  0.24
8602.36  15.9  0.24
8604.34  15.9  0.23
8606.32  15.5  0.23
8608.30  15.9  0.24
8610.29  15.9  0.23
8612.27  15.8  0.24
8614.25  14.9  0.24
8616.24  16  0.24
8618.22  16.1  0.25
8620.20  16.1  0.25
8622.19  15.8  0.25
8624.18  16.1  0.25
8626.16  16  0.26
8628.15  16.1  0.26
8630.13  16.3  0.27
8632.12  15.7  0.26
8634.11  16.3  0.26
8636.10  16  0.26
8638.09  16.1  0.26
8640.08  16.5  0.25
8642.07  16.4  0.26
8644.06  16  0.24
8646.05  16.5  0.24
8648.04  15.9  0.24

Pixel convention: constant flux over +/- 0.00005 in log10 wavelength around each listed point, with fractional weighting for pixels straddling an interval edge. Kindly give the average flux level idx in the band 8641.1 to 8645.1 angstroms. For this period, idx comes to 16.2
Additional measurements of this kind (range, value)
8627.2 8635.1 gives 16.1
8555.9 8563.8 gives 15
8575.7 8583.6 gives 15.5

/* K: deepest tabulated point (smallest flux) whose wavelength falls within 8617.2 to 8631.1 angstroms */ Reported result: 15.8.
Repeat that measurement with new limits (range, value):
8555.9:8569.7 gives 14.7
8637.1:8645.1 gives 16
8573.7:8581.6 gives 15.3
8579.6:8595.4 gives 15.1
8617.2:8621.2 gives 16.1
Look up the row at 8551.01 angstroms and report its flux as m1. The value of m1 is 14.8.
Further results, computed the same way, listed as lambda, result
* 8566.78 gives 15.3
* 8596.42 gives 15.1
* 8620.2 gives 16.1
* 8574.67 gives 15.4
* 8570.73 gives 15.3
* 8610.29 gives 15.9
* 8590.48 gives 15.5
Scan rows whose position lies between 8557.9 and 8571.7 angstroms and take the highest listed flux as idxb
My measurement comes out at 15.5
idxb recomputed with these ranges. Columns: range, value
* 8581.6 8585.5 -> 15.6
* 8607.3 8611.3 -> 15.9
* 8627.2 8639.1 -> 16.3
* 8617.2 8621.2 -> 16.1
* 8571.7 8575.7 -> 15.4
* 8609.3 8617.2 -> 16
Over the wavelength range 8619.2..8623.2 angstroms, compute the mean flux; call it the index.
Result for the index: 15.9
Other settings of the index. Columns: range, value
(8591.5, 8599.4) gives 15.3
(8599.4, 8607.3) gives 15.7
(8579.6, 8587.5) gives 15.4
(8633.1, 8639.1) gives 16.1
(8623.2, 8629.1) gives 16.1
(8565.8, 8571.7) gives 15.4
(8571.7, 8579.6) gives 15.4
